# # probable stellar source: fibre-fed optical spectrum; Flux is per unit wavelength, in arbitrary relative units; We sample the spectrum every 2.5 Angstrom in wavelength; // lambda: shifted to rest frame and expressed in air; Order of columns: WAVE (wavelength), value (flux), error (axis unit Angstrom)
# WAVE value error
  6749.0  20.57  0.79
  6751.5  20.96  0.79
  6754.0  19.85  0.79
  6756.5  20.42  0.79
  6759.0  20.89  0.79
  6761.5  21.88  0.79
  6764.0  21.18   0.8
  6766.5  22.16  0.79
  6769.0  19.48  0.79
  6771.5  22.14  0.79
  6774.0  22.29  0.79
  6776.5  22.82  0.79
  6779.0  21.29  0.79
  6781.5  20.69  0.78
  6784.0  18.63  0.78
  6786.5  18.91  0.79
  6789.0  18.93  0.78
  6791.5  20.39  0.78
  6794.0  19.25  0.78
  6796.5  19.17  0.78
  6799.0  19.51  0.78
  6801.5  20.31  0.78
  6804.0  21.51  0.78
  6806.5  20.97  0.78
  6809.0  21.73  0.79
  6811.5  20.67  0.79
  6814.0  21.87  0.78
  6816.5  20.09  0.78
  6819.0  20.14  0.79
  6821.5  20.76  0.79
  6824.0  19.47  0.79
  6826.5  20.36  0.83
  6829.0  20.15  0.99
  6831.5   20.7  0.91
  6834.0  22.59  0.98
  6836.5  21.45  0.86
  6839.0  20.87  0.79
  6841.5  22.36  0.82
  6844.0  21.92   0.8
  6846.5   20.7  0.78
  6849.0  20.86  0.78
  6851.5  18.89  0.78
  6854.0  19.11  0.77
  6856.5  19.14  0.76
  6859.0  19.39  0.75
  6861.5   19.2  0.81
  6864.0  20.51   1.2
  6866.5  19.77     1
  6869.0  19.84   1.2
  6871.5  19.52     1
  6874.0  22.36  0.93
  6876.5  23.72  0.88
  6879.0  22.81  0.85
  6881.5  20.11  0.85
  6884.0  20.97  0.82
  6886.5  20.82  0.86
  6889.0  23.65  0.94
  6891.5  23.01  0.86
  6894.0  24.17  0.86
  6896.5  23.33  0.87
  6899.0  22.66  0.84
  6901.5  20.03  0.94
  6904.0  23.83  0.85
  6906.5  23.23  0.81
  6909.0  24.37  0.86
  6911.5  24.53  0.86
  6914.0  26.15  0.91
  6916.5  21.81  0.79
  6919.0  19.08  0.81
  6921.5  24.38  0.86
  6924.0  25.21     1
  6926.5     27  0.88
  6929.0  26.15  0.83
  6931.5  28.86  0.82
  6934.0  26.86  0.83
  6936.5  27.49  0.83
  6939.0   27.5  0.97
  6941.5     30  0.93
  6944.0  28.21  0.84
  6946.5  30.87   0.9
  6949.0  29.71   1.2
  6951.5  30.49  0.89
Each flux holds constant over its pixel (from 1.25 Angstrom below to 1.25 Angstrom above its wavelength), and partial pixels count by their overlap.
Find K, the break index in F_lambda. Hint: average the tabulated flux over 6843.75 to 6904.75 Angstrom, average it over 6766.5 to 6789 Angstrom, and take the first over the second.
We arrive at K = 1.0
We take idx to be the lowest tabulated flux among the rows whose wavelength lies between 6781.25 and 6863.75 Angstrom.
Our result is 18.63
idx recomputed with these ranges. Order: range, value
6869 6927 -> 19.08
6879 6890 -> 20.11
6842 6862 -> 18.89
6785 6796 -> 18.91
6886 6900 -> 20.82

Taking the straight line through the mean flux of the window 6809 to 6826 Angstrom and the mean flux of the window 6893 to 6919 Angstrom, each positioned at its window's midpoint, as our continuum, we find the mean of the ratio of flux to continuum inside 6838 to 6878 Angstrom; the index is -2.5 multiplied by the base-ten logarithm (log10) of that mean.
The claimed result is 0.06 mag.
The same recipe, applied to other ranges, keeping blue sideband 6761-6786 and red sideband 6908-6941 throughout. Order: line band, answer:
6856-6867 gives 0.203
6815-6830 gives 0.120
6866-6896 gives 0.114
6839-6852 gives 0.105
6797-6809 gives 0.071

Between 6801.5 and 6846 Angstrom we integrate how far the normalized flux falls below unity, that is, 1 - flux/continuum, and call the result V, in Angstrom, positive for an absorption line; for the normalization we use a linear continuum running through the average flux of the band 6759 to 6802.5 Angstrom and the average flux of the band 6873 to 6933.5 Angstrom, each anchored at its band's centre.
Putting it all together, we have 1.2 Angstrom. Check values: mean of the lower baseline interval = 20.5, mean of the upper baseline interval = 23.5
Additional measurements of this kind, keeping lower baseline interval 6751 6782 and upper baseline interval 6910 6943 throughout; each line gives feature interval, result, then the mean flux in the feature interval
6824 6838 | 1.3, 20.9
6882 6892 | 1.1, 21.9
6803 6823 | 1.4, 20.9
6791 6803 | 1.3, 19.7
